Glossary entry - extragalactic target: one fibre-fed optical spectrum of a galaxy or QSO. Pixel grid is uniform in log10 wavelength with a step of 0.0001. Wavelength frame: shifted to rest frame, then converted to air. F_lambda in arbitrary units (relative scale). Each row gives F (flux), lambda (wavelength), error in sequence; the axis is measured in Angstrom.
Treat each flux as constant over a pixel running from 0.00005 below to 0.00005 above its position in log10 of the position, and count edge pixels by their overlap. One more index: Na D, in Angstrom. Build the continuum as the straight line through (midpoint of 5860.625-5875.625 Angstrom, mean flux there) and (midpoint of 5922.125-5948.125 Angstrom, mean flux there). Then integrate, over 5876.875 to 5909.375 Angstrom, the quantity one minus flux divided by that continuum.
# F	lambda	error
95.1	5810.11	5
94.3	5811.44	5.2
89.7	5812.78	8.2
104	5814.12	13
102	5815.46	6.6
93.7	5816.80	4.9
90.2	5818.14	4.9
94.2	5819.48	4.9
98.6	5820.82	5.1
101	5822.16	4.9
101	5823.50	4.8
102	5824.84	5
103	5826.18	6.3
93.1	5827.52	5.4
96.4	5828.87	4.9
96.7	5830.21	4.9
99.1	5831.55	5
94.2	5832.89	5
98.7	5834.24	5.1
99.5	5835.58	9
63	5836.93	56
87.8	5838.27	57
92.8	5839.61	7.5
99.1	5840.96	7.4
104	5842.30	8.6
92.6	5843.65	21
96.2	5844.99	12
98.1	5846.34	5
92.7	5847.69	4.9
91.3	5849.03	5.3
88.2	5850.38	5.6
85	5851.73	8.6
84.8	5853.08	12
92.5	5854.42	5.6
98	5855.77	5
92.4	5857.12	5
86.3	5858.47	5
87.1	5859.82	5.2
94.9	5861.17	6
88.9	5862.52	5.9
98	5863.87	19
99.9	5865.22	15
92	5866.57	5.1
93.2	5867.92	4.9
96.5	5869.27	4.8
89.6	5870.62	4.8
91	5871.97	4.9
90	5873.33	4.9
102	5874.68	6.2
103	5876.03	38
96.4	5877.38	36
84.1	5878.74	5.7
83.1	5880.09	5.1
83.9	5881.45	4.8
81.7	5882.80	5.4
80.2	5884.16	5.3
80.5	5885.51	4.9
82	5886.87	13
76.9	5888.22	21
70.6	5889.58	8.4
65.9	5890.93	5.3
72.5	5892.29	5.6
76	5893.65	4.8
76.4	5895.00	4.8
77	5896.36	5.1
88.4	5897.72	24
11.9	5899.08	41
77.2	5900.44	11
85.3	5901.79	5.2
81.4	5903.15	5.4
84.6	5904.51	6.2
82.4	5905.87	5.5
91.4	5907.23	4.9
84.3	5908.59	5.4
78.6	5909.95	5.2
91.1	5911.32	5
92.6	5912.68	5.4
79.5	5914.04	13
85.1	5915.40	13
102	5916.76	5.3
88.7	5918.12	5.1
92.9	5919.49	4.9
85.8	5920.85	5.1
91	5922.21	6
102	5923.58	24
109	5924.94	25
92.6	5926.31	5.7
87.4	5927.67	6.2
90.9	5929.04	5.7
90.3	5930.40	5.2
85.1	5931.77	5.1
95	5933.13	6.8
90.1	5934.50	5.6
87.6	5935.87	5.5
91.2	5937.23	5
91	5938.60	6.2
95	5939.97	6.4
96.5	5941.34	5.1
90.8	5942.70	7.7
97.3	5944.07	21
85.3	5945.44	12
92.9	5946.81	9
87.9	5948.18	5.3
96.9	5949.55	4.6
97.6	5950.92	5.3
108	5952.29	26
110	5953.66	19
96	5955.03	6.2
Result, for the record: 5.45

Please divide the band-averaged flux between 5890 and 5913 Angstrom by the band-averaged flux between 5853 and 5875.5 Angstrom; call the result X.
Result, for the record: 0.8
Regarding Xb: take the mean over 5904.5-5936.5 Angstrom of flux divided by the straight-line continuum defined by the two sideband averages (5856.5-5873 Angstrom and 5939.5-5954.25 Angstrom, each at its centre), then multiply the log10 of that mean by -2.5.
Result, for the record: 0.06 mag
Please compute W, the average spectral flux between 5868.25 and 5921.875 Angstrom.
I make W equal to 83.3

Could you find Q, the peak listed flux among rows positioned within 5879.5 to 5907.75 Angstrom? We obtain 91.4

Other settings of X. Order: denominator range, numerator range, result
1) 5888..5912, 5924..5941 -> 1.21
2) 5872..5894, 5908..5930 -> 1.09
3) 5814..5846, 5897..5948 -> 0.92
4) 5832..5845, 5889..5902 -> 0.75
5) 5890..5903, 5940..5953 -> 1.34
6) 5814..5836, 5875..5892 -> 0.84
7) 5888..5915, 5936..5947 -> 1.19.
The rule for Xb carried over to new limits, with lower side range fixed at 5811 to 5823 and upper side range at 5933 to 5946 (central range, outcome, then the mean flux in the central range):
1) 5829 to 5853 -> 0.03 mag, 92.8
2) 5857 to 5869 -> 0.02 mag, 92.7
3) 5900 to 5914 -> 0.10 mag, 84.8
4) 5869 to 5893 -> 0.11 mag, 84.8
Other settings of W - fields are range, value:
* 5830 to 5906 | 86.9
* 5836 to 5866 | 91.6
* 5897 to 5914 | 79.1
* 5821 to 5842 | 95.4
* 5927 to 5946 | 91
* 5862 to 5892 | 87.5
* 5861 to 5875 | 94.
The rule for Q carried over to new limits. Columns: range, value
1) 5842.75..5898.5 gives 103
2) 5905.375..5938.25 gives 109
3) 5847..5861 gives 98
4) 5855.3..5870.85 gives 99.9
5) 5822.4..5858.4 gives 104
